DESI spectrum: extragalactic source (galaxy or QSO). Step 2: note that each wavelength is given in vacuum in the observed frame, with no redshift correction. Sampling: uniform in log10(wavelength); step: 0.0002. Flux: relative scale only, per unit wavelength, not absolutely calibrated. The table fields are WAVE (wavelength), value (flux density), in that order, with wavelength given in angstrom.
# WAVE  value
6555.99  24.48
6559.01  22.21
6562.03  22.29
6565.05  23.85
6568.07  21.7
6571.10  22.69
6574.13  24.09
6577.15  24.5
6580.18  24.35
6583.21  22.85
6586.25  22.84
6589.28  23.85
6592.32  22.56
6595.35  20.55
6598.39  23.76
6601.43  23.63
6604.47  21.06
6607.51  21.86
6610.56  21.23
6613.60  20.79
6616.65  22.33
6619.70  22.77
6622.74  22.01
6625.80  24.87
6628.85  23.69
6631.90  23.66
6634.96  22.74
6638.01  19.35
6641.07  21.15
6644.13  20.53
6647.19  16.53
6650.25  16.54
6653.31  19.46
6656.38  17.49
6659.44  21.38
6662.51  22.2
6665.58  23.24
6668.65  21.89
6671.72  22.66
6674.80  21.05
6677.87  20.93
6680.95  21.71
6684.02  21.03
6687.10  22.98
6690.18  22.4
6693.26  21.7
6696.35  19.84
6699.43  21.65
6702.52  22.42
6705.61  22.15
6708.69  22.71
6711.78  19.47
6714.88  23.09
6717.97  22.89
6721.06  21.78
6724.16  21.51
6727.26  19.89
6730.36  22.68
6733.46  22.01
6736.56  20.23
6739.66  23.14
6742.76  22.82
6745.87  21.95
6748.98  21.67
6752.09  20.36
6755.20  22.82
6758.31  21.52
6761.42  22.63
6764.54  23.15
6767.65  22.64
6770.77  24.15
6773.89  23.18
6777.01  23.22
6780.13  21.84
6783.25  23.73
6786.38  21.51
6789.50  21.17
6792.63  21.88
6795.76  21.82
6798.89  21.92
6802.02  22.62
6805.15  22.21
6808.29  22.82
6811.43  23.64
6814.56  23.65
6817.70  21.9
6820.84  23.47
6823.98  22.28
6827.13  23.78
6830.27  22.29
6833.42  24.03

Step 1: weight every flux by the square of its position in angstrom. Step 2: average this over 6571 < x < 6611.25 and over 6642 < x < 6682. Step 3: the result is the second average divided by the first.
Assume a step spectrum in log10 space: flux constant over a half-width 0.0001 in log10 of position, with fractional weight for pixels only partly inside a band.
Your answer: 0.91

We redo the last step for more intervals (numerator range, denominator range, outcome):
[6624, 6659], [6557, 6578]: 0.91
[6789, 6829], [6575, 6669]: 1.10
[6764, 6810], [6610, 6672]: 1.11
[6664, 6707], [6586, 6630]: 0.99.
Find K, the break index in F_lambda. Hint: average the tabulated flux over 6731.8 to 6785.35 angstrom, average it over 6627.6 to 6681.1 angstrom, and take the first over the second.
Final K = 1.07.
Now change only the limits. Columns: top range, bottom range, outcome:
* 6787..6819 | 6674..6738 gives 1.03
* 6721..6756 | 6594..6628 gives 0.97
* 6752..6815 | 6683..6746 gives 1.03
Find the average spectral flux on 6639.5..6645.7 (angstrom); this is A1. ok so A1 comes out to 20.8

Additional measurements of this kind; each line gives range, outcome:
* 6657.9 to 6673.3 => 22.3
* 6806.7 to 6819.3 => 23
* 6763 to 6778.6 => 23.3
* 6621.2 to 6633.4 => 23.6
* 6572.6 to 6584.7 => 24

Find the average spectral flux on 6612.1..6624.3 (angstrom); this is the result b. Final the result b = 22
